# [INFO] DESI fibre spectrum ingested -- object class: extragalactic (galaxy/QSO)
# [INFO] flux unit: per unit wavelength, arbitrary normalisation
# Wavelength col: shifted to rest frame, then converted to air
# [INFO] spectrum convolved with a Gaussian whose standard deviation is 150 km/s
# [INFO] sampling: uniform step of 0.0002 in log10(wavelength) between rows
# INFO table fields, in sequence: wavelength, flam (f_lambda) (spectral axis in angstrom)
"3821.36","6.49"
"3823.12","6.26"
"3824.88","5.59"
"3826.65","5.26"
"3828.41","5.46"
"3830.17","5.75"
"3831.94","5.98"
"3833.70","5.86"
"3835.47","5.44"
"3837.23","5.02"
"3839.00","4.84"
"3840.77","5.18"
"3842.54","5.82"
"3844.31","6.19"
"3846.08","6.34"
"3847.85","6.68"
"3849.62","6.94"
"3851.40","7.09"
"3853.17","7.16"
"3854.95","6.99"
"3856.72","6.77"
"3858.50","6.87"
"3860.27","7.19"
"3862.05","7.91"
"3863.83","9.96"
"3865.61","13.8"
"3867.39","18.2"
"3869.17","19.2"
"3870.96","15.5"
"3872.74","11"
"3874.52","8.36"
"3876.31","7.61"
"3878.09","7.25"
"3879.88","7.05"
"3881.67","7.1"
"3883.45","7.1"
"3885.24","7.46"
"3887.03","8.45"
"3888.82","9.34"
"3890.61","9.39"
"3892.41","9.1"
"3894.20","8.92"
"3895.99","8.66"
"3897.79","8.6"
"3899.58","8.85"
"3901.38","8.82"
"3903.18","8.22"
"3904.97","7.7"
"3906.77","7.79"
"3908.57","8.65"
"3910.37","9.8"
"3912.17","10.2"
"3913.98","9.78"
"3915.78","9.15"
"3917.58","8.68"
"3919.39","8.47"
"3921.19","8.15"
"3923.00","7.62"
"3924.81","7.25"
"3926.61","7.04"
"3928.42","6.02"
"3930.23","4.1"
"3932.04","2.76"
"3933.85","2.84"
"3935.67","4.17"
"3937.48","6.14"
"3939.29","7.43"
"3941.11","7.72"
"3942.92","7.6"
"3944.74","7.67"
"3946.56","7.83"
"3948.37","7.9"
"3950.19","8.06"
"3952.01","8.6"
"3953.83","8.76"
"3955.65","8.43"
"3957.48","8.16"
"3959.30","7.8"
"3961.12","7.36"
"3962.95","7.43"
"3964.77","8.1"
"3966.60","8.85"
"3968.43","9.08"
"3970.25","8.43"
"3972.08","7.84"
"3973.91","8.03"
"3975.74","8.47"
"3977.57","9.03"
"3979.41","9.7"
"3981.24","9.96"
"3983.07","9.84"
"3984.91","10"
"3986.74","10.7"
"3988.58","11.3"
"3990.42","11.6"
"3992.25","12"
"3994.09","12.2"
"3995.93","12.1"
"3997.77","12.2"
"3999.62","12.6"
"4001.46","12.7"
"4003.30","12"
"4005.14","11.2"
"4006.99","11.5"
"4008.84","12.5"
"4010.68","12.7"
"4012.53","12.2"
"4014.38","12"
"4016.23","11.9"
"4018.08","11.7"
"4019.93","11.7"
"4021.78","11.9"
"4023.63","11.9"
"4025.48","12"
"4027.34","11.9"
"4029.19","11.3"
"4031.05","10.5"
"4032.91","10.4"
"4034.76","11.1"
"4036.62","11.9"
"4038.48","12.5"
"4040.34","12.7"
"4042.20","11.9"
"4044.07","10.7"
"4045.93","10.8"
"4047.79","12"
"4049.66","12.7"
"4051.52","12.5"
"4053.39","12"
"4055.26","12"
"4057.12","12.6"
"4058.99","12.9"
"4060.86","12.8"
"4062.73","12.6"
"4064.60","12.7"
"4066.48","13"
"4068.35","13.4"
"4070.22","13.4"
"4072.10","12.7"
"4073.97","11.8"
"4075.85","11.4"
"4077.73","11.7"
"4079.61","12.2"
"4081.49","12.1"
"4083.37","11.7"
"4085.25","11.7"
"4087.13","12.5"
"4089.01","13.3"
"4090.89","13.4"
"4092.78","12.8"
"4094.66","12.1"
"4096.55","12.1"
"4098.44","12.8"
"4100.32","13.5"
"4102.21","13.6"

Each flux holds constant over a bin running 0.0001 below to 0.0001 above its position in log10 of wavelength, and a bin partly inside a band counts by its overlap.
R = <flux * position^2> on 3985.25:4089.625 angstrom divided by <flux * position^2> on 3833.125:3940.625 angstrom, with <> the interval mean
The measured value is 1.62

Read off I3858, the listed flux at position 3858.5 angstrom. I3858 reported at 6.87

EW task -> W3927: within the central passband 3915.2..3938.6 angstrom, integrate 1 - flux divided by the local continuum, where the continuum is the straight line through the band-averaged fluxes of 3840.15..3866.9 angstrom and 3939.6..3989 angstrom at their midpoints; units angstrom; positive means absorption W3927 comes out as 5.5 angstrom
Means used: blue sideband 7.58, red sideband 8.58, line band 6.31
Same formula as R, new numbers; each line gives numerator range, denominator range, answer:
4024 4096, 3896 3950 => 1.74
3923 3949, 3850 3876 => 0.63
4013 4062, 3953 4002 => 1.26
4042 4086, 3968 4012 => 1.18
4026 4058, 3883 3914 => 1.45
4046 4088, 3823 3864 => 2.19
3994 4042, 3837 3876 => 1.46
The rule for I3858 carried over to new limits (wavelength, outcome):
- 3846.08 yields 6.34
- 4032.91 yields 10.4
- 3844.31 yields 6.19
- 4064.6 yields 12.7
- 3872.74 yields 11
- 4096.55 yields 12.1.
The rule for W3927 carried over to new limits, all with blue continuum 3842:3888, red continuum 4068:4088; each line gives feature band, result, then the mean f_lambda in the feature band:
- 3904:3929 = 3.45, 8.34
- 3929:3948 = 7.86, 5.89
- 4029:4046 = 0.23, 11.4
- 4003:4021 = -1.24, 11.9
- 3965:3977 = 2.37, 8.45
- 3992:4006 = -1.49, 12.1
